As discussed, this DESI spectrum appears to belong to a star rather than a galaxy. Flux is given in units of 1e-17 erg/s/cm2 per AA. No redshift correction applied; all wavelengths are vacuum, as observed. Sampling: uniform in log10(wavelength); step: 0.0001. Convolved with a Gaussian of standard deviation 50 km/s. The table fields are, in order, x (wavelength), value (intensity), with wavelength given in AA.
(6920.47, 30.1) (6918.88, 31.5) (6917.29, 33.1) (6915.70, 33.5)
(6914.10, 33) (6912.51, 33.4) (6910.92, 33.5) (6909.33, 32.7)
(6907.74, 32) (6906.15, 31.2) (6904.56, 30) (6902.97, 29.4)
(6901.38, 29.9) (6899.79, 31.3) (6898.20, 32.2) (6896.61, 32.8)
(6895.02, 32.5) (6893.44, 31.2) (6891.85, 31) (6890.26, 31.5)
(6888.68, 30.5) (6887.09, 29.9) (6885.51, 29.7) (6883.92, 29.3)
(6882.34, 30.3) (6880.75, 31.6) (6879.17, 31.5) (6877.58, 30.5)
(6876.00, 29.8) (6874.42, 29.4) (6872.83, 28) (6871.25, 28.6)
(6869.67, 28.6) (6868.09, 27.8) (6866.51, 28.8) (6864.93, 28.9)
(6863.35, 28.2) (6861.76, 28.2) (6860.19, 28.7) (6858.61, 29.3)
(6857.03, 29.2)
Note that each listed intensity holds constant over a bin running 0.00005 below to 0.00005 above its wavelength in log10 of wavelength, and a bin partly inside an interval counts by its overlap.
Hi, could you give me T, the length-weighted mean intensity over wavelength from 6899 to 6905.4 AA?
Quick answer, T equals 30.1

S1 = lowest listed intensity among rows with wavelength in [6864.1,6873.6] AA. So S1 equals 27.8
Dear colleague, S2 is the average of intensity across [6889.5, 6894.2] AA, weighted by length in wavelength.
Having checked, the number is 31.2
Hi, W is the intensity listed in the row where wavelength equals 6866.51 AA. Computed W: 28.8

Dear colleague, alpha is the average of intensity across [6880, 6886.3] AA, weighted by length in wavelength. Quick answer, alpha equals 30.2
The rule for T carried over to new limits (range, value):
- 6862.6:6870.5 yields 28.5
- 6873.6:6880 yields 30.3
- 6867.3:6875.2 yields 28.5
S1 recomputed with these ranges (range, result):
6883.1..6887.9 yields 29.3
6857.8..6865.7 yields 28.2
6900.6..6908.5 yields 29.4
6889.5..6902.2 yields 29.9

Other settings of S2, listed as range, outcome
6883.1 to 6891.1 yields 30.2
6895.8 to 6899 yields 32.4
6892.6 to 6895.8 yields 31.9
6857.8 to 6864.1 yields 28.6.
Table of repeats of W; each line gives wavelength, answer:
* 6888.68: 30.5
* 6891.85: 31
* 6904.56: 30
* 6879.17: 31.5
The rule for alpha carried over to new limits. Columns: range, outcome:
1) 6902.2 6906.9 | 30.2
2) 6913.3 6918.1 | 33.2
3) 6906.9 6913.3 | 32.9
